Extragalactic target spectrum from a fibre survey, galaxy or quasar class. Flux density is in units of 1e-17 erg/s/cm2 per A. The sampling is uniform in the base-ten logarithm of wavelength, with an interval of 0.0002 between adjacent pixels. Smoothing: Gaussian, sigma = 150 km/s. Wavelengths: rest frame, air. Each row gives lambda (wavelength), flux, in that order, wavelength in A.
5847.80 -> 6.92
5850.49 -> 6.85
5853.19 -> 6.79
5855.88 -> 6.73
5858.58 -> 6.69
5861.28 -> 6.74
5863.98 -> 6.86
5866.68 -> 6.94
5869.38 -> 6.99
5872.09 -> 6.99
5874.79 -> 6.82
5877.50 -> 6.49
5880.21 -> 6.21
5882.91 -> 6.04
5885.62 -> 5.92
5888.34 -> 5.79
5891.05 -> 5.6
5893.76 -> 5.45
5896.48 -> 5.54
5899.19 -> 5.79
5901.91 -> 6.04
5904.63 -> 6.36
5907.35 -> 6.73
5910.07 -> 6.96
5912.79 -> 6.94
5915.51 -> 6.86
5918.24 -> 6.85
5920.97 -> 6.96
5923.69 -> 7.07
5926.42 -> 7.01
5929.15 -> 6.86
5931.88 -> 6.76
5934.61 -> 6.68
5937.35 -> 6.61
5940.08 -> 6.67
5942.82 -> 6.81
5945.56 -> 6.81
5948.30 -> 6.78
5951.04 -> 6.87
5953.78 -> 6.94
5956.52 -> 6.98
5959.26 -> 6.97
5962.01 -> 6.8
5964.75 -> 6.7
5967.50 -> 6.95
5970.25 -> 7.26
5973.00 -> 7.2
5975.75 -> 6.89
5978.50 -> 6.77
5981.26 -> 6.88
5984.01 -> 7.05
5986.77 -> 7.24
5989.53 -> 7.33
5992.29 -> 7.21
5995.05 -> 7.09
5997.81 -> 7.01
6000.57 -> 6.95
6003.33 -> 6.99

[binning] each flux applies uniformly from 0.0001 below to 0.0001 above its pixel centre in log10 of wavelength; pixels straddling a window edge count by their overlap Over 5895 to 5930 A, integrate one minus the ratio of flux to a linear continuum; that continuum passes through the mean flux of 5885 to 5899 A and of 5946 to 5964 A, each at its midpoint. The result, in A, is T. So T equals -3.14 A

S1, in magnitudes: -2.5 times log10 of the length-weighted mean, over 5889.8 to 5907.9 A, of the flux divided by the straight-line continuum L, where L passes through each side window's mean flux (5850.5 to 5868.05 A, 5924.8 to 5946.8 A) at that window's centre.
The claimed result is 0.15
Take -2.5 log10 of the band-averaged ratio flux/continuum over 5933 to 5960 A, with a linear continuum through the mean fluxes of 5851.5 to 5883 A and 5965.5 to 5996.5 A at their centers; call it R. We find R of 0.02 mag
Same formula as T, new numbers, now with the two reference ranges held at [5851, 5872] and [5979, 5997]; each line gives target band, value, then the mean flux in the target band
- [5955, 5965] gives 0.2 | 6.89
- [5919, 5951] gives 0.8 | 6.82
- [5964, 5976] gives 0.1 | 7.02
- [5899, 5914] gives 0.9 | 6.52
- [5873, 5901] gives 3.7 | 5.98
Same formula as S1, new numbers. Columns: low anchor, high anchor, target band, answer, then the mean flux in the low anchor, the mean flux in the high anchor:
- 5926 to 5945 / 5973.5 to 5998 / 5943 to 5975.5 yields 0.00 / 6.76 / 7.06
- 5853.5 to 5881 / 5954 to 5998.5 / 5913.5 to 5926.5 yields -0.01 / 6.76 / 7.02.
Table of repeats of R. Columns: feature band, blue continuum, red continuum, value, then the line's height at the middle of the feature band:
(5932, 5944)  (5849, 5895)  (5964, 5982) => 0.01 mag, 6.79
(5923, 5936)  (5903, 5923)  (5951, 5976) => 0.00 mag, 6.86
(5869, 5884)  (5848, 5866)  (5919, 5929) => 0.04 mag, 6.85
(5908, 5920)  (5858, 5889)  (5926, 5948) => -0.03 mag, 6.69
